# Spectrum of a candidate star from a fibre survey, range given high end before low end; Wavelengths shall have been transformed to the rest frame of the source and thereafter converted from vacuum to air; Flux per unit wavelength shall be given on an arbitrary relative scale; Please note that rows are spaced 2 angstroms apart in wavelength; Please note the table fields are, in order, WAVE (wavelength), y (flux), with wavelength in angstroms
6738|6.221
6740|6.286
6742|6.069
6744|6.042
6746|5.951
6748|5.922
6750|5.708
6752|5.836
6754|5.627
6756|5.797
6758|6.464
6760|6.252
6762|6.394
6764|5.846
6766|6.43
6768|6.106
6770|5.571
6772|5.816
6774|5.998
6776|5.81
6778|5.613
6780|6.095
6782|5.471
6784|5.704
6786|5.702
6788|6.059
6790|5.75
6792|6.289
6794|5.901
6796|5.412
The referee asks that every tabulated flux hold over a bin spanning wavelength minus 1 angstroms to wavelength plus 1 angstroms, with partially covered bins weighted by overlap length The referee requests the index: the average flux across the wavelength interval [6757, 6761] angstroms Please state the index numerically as 6.36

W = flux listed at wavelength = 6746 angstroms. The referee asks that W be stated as 5.951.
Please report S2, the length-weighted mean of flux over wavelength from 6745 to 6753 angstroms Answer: 5.85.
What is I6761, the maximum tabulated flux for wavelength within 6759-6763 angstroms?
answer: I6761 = 6.394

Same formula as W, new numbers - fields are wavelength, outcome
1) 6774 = 5.998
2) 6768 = 6.106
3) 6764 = 5.846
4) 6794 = 5.901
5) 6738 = 6.221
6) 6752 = 5.836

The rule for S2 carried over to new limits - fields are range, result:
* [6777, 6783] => 5.73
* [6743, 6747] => 6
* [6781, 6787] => 5.63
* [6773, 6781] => 5.88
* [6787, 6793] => 6.03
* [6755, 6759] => 6.13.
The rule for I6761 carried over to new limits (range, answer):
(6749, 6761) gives 6.464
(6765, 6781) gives 6.43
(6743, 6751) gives 6.042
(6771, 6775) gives 5.998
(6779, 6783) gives 6.095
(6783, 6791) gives 6.059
